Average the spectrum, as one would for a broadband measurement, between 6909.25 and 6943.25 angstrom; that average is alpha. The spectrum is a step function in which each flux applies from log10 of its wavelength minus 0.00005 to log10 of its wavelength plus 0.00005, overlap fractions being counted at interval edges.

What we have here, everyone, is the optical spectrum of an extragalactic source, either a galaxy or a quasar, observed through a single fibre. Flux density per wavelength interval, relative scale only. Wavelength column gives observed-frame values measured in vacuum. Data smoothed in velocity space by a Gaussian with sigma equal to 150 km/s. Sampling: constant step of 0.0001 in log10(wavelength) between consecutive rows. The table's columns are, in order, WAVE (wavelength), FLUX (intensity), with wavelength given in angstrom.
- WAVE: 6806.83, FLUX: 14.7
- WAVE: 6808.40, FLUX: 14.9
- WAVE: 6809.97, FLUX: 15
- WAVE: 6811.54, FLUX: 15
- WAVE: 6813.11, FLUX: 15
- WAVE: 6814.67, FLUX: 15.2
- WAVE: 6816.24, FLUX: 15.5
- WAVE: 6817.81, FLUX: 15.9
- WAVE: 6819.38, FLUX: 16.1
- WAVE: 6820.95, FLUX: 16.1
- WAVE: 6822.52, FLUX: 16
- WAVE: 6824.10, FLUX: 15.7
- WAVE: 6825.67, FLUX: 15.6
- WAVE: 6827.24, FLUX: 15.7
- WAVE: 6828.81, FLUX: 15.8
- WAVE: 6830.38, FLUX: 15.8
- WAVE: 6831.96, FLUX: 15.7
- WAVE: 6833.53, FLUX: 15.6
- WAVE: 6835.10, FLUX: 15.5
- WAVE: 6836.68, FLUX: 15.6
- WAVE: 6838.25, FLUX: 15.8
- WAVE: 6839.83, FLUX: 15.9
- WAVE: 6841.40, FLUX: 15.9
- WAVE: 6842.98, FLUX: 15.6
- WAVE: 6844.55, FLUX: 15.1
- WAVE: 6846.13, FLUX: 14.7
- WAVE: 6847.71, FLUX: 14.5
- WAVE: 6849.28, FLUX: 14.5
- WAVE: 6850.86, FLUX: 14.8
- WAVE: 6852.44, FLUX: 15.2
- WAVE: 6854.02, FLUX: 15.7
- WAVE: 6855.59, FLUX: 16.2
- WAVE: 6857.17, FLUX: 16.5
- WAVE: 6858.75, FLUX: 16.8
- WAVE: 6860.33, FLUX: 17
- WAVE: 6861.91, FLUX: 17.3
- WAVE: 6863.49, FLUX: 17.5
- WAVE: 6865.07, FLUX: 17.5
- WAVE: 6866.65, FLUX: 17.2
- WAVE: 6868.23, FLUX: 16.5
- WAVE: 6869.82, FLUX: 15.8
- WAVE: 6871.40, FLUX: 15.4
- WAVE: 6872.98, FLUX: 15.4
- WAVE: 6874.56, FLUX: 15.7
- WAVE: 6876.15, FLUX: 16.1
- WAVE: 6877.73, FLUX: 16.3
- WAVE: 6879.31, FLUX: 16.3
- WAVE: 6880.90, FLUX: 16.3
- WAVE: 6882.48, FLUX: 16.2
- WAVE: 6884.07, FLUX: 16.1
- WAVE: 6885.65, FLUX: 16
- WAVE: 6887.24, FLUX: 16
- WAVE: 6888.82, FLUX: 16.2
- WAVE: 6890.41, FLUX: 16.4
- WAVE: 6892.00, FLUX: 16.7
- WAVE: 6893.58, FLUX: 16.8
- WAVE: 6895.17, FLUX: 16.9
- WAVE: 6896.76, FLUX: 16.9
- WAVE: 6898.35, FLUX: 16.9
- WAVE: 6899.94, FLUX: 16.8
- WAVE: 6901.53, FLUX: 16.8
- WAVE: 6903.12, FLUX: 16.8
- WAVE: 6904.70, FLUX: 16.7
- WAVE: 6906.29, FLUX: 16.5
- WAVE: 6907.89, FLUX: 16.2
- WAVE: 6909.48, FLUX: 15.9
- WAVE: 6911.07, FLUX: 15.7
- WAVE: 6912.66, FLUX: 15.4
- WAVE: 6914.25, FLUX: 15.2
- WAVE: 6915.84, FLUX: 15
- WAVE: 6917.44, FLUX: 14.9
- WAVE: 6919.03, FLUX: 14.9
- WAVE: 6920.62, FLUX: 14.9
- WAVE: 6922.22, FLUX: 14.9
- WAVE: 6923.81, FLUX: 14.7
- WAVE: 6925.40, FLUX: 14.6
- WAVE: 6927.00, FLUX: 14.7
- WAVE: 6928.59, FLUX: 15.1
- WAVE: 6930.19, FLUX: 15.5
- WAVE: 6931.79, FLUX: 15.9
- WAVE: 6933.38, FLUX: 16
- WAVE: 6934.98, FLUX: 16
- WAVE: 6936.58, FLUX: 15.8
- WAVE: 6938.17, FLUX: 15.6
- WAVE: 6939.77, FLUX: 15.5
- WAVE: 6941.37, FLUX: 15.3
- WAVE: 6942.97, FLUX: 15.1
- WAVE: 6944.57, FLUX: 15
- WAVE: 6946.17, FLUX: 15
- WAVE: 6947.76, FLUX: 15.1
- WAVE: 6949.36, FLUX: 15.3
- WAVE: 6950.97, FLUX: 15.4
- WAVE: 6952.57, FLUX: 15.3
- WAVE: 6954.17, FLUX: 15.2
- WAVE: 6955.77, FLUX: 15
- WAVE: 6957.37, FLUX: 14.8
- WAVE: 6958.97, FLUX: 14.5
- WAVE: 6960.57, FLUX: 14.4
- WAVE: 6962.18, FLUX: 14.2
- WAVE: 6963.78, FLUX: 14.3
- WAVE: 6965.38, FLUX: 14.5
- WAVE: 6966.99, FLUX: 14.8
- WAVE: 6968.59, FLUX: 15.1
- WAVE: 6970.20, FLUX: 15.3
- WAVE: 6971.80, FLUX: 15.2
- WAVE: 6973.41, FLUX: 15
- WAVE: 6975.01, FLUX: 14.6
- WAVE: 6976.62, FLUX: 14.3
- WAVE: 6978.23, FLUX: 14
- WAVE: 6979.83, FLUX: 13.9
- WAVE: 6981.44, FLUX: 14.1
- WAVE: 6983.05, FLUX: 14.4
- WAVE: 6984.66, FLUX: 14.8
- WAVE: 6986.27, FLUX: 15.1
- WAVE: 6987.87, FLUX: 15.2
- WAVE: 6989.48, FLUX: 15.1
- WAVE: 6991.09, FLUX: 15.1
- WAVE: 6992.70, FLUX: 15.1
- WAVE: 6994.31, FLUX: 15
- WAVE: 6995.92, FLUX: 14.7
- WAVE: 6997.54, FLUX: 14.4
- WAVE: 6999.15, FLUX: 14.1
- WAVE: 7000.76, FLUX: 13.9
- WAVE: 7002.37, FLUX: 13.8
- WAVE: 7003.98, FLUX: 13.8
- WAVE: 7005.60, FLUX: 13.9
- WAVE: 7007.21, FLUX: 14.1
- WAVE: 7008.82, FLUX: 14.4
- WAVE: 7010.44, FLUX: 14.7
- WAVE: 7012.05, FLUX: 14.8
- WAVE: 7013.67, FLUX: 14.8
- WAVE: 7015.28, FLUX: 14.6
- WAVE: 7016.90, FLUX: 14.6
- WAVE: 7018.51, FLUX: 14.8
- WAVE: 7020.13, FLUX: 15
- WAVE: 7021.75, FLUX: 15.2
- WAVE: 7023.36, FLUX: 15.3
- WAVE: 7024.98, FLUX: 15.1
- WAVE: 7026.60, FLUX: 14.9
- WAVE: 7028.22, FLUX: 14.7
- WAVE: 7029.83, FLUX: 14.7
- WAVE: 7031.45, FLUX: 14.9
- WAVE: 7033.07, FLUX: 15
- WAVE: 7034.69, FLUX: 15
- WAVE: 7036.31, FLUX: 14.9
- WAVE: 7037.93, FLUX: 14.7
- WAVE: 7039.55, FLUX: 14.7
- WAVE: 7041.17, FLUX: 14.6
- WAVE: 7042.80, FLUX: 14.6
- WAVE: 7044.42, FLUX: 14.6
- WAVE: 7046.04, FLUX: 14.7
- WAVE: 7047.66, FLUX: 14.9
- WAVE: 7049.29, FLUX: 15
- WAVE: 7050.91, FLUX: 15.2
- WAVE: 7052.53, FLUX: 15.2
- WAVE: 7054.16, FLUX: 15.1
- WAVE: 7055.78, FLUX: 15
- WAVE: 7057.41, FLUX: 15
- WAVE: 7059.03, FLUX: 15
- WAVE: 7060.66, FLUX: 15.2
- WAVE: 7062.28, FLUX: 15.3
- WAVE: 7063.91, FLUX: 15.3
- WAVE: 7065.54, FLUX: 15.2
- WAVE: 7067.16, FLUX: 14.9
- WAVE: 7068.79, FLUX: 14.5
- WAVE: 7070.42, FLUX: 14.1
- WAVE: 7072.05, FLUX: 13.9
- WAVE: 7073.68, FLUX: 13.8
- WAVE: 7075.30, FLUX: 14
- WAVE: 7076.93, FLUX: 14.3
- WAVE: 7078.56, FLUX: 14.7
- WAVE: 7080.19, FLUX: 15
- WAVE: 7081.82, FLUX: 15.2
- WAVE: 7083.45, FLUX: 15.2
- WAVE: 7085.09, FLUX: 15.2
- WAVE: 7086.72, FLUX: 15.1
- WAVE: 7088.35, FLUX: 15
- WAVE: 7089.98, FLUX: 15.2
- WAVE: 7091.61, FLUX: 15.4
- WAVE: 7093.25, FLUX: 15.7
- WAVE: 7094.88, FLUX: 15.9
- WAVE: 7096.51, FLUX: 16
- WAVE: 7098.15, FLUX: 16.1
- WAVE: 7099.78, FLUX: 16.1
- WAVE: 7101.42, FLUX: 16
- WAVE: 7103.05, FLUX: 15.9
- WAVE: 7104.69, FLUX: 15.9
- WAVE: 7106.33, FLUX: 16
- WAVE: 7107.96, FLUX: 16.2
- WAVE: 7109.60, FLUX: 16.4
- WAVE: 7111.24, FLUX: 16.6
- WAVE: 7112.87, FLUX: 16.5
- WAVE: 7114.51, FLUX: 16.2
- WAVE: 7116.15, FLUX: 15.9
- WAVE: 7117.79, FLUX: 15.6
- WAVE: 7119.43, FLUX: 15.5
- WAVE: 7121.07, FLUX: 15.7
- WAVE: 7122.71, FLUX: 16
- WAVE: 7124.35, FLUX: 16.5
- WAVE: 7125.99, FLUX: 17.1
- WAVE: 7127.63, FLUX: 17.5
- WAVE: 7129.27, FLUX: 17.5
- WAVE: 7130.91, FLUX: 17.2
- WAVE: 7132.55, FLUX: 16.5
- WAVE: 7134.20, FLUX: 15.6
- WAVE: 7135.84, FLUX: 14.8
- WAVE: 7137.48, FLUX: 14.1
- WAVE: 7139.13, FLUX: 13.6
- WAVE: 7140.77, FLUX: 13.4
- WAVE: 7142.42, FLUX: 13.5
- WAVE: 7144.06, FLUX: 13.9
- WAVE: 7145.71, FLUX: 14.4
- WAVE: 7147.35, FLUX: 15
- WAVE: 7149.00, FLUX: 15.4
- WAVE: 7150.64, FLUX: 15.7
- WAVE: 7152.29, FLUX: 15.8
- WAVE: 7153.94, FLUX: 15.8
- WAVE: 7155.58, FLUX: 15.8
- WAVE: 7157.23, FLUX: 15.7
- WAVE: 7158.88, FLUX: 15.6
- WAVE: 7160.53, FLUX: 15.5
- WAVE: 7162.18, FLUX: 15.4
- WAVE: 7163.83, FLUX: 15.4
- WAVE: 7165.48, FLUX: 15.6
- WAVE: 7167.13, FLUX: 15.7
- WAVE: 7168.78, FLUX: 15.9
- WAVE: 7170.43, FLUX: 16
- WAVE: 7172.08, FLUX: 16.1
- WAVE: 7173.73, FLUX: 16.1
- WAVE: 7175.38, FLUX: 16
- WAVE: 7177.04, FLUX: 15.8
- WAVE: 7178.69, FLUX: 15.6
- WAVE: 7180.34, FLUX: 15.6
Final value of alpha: 15.3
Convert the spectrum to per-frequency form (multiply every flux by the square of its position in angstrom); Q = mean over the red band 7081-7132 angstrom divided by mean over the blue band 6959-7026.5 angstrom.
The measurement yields 1.1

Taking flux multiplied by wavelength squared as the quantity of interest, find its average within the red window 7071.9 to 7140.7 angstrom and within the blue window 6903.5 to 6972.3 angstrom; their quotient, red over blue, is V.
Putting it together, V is 1.1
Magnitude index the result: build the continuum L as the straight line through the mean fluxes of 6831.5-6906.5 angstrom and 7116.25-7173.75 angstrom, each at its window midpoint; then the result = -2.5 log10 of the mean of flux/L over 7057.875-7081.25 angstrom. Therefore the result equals 0.08 mag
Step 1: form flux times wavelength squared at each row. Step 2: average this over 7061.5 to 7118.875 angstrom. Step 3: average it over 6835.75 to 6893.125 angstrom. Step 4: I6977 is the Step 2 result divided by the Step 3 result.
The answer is 1.02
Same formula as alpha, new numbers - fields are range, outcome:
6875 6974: 15.6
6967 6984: 14.6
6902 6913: 16.2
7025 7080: 14.8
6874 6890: 16.1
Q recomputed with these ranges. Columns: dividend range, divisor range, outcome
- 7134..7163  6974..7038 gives 1.06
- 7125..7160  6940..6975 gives 1.09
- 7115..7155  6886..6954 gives 1.05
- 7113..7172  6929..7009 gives 1.10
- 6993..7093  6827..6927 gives 0.97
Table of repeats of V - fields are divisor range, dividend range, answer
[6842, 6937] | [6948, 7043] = 0.95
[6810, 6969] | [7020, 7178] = 1.04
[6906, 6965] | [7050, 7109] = 1.04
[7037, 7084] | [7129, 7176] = 1.07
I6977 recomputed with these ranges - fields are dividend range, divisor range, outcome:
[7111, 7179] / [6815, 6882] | 1.07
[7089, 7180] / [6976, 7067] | 1.10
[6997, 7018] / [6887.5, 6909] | 0.89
